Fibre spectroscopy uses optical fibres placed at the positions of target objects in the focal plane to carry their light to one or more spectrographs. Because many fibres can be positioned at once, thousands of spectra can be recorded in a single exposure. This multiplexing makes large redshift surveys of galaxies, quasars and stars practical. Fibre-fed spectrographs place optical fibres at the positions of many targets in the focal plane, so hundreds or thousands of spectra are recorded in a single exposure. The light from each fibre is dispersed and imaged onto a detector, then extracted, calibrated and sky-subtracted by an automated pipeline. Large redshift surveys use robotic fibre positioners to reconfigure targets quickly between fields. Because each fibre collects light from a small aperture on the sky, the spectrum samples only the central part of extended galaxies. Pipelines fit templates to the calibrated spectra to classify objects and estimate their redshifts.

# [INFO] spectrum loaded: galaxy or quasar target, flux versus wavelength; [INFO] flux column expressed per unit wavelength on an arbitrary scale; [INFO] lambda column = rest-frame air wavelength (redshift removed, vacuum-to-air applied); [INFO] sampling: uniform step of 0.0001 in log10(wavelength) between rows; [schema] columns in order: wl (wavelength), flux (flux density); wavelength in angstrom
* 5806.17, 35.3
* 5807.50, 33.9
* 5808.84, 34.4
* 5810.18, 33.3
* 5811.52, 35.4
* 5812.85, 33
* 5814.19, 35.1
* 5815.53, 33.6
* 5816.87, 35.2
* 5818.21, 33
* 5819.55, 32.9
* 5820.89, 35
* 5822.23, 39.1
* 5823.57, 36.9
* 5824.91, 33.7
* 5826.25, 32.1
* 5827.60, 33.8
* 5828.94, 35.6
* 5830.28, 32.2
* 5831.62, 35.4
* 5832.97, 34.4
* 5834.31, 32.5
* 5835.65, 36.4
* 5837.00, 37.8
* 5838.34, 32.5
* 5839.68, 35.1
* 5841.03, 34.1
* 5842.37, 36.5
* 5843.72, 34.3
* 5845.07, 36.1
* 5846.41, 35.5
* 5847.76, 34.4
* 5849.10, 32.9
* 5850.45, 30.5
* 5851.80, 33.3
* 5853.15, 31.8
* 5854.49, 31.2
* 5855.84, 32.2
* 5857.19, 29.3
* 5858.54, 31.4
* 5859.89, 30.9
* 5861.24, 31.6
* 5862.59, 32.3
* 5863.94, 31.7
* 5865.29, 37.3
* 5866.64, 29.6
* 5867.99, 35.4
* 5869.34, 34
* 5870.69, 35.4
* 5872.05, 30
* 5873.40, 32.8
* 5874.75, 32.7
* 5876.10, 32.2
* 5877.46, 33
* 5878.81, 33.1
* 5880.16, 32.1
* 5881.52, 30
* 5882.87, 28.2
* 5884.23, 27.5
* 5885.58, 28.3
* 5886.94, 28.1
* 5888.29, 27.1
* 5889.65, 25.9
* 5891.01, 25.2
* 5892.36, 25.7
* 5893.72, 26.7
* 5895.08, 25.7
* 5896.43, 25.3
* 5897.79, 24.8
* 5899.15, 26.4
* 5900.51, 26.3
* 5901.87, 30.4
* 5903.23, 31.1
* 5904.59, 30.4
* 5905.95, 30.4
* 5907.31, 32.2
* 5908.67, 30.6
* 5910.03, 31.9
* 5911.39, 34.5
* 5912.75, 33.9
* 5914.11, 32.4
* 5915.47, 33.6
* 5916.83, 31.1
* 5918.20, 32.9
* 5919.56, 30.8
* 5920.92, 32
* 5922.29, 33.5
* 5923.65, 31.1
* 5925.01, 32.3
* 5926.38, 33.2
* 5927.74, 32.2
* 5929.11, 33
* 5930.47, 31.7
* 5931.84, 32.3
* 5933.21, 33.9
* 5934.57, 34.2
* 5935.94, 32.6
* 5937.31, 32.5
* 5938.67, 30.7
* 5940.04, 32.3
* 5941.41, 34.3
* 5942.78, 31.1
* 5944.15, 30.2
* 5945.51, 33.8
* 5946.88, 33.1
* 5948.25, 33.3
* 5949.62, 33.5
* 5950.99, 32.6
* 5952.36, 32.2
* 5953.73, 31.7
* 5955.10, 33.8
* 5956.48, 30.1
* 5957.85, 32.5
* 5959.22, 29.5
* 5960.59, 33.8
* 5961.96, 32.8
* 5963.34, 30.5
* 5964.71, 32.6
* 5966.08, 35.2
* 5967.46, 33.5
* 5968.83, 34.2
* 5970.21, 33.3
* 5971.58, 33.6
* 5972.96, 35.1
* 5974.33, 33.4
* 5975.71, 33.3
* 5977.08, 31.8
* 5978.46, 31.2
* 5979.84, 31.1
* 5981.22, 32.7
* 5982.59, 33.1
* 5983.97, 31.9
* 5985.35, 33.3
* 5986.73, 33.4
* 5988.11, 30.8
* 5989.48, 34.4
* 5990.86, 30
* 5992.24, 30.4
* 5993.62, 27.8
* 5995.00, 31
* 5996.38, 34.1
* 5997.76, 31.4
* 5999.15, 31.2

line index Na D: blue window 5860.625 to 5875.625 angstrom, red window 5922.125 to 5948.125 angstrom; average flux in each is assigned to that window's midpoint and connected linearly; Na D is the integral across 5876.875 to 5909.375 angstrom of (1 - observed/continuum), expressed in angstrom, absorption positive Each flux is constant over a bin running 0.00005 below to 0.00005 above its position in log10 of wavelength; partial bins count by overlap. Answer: 4.3 angstrom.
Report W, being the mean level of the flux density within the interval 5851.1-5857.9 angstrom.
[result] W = 31.5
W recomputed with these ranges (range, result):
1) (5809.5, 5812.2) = 34.4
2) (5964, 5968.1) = 33.8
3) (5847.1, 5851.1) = 32.6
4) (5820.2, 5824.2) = 37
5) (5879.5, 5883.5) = 30.1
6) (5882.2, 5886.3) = 28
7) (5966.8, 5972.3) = 33.7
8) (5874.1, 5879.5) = 32.8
